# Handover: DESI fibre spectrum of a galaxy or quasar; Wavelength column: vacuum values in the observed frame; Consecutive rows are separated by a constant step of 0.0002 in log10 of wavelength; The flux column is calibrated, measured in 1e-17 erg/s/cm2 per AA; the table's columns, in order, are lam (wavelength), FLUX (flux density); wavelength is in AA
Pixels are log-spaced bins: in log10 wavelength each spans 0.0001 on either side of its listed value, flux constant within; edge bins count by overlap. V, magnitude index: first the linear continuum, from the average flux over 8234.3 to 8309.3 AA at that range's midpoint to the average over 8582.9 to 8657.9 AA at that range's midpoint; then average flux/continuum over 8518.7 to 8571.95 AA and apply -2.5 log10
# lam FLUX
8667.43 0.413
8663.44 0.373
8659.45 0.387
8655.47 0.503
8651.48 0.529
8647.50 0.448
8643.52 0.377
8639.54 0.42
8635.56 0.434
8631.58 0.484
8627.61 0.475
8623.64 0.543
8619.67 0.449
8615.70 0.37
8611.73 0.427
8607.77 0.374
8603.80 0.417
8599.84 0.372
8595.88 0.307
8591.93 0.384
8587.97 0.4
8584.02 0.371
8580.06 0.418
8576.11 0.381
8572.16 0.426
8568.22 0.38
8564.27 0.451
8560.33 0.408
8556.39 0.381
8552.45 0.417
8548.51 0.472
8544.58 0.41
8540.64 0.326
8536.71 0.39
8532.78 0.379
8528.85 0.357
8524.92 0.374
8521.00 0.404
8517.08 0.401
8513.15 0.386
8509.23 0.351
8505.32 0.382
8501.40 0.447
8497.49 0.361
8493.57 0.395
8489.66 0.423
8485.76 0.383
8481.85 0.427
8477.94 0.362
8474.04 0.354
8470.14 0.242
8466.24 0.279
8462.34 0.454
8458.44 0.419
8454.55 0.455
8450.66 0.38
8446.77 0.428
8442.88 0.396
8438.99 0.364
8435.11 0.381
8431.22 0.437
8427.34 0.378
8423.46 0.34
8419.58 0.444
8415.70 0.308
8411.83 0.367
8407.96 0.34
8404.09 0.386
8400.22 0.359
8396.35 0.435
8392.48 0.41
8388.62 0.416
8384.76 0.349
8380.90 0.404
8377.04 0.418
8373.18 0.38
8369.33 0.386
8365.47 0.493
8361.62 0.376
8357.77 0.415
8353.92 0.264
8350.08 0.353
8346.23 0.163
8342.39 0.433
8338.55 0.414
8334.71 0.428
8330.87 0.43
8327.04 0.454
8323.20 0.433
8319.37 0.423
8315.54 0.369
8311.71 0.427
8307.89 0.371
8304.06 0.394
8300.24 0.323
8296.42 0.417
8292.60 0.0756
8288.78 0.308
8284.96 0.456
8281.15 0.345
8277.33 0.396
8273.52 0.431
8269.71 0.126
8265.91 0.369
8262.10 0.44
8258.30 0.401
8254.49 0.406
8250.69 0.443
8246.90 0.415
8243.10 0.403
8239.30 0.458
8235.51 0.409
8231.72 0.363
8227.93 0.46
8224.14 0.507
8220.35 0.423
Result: 0.04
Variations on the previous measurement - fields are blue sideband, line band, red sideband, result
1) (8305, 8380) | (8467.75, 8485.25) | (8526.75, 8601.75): 0.128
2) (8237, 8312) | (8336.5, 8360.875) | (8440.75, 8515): 0.099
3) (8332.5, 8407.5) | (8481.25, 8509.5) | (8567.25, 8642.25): 0.003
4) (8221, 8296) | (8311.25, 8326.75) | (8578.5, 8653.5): -0.076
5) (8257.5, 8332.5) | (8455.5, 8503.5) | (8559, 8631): 0.039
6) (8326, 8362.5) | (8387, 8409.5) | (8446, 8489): -0.047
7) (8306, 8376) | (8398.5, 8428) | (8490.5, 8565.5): 0.077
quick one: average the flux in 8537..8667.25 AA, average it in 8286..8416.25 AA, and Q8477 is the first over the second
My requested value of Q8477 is 1.1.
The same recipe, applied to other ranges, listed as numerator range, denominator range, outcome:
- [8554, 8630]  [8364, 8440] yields 1.05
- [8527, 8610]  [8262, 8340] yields 1.06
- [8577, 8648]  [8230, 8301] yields 1.12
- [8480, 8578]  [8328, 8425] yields 1.04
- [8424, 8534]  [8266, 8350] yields 1.06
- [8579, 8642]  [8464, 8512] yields 1.13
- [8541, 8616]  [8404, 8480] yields 1.06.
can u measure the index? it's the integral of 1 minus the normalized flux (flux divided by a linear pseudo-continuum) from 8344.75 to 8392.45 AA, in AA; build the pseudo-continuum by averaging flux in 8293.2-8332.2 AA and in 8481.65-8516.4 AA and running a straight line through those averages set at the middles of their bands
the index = 2.6 AA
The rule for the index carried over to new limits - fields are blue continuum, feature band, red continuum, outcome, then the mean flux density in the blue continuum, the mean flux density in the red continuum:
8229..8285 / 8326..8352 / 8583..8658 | 1.18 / 0.39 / 0.426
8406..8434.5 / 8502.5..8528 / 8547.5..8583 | 0.95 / 0.374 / 0.412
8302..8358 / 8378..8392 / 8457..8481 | -0.83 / 0.384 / 0.354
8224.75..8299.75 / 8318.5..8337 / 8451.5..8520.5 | -2.71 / 0.376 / 0.384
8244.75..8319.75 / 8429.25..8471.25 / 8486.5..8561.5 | -0.39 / 0.366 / 0.393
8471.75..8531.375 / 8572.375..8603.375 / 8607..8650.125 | 3.03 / 0.386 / 0.44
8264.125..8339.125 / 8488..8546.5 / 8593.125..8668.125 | 3.01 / 0.369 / 0.426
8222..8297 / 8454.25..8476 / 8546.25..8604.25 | 1.77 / 0.381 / 0.399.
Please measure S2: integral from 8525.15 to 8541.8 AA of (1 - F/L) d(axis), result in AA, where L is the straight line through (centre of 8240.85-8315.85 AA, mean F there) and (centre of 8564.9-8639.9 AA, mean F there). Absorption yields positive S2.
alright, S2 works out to 1.5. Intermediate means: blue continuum 0.366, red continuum 0.413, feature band 0.366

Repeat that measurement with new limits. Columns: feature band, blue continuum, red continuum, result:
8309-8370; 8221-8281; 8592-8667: 2.3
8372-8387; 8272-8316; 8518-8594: -0.7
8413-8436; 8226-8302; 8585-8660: 0.9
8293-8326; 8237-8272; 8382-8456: 0.4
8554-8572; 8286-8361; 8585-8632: -0.1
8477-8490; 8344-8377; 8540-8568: -0.2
